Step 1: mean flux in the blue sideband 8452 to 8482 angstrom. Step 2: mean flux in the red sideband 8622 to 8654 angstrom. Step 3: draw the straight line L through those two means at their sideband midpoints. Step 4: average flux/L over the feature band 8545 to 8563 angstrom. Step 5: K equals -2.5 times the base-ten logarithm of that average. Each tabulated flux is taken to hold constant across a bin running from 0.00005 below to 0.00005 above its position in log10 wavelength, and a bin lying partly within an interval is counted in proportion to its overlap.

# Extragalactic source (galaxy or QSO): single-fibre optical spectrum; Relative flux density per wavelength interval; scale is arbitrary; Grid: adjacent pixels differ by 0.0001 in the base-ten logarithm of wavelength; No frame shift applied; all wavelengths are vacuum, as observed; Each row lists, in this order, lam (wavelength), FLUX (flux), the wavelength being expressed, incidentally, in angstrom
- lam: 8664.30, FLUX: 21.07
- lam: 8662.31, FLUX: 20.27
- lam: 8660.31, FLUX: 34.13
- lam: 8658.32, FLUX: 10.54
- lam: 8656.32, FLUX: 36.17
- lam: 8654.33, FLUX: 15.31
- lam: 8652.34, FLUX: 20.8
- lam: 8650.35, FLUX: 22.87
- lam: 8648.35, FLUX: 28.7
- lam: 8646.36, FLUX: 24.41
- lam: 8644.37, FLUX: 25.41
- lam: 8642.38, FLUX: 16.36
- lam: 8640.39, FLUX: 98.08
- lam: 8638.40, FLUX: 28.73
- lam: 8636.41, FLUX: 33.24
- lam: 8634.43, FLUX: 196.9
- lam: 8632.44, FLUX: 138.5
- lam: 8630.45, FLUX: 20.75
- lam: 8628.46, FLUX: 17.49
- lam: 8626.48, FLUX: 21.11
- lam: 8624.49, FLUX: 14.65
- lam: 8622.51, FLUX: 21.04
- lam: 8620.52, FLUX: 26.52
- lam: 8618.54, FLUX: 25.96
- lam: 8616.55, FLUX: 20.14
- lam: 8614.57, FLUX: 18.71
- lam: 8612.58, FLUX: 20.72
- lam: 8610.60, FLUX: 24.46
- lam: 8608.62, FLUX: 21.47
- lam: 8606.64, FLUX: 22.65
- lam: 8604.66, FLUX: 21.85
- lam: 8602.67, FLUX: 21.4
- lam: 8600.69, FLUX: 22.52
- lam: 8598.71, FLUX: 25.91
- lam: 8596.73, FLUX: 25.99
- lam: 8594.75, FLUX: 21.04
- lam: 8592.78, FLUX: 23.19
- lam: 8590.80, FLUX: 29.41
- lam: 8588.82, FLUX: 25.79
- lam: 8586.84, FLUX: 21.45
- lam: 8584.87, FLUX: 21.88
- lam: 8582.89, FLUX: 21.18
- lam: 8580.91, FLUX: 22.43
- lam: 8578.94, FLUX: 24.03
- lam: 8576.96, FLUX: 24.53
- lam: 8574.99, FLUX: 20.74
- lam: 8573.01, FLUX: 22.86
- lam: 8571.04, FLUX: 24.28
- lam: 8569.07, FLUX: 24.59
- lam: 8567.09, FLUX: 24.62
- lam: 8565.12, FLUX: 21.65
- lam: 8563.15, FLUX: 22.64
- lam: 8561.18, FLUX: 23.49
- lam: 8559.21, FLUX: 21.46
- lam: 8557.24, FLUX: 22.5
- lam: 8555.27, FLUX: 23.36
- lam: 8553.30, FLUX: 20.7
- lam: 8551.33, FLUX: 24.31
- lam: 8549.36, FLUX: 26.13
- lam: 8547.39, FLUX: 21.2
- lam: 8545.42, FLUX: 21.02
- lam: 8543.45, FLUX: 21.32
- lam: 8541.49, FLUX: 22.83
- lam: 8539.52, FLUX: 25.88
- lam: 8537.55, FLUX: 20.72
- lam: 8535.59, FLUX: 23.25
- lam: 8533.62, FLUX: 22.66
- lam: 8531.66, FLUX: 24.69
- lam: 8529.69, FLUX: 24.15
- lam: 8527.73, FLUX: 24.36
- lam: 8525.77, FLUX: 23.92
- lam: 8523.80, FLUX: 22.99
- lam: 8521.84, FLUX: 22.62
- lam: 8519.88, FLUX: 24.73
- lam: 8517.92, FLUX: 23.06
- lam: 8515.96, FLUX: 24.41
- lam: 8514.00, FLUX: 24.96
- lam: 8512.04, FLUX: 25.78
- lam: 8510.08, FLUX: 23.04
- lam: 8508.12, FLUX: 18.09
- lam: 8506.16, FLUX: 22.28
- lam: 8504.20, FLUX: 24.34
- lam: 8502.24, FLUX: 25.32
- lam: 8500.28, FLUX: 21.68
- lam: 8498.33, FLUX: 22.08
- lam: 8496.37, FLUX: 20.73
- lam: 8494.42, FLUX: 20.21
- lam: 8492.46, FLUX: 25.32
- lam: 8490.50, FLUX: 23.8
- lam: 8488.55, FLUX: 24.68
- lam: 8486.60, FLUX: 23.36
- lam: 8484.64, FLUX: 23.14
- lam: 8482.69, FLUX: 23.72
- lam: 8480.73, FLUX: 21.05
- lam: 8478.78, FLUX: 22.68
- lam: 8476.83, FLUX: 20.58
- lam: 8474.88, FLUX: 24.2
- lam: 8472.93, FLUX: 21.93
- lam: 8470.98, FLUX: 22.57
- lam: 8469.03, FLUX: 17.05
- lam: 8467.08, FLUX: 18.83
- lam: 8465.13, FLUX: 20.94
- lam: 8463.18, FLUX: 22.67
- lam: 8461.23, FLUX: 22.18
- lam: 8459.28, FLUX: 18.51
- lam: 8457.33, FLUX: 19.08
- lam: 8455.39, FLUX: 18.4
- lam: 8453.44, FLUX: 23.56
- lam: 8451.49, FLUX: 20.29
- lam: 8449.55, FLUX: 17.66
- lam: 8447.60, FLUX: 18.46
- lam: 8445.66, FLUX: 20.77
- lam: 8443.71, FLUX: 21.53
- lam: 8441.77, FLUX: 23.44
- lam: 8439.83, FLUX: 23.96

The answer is 0.42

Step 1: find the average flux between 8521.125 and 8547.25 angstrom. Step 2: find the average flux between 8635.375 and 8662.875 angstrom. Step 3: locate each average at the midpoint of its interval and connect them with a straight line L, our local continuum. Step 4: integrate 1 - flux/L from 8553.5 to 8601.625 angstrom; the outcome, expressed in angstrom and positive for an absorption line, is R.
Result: 4.4 angstrom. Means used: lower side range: 23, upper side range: 30.1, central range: 23.4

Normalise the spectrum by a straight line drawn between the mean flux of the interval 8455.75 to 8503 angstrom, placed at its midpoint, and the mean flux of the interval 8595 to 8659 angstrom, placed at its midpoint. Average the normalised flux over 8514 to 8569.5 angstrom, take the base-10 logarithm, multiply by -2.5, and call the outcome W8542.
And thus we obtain 0.16 mag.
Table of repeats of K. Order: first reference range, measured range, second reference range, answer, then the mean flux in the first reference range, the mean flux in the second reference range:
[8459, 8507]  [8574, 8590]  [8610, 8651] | 0.449 mag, 22.2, 40.5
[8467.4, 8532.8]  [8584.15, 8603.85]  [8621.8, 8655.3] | 0.481 mag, 22.9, 44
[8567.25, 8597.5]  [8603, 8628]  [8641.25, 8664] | 0.099 mag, 23.6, 23.6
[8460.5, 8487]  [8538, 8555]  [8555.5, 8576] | -0.009 mag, 21.7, 22.9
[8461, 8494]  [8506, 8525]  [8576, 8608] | -0.029 mag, 22.2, 23.4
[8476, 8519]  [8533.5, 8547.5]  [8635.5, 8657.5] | 0.138 mag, 22.9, 31.6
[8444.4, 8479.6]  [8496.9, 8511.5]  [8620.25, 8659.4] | 0.136 mag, 20.6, 41.1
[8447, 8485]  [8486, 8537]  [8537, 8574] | -0.067 mag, 20.9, 22.9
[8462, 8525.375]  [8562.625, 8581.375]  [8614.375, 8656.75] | 0.353 mag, 22.6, 40.1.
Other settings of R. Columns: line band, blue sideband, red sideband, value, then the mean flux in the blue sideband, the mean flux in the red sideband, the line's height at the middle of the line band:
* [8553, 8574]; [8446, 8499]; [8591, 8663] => 3.9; 21.4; 33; 28.2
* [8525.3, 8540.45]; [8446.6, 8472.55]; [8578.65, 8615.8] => -1.5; 20.1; 22.9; 21.6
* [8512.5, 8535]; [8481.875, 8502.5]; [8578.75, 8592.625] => -0.6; 23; 23.7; 23.2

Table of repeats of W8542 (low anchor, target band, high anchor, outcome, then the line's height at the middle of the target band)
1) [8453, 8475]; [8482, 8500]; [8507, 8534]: -0.05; 22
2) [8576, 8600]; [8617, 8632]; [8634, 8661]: 0.30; 33.2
